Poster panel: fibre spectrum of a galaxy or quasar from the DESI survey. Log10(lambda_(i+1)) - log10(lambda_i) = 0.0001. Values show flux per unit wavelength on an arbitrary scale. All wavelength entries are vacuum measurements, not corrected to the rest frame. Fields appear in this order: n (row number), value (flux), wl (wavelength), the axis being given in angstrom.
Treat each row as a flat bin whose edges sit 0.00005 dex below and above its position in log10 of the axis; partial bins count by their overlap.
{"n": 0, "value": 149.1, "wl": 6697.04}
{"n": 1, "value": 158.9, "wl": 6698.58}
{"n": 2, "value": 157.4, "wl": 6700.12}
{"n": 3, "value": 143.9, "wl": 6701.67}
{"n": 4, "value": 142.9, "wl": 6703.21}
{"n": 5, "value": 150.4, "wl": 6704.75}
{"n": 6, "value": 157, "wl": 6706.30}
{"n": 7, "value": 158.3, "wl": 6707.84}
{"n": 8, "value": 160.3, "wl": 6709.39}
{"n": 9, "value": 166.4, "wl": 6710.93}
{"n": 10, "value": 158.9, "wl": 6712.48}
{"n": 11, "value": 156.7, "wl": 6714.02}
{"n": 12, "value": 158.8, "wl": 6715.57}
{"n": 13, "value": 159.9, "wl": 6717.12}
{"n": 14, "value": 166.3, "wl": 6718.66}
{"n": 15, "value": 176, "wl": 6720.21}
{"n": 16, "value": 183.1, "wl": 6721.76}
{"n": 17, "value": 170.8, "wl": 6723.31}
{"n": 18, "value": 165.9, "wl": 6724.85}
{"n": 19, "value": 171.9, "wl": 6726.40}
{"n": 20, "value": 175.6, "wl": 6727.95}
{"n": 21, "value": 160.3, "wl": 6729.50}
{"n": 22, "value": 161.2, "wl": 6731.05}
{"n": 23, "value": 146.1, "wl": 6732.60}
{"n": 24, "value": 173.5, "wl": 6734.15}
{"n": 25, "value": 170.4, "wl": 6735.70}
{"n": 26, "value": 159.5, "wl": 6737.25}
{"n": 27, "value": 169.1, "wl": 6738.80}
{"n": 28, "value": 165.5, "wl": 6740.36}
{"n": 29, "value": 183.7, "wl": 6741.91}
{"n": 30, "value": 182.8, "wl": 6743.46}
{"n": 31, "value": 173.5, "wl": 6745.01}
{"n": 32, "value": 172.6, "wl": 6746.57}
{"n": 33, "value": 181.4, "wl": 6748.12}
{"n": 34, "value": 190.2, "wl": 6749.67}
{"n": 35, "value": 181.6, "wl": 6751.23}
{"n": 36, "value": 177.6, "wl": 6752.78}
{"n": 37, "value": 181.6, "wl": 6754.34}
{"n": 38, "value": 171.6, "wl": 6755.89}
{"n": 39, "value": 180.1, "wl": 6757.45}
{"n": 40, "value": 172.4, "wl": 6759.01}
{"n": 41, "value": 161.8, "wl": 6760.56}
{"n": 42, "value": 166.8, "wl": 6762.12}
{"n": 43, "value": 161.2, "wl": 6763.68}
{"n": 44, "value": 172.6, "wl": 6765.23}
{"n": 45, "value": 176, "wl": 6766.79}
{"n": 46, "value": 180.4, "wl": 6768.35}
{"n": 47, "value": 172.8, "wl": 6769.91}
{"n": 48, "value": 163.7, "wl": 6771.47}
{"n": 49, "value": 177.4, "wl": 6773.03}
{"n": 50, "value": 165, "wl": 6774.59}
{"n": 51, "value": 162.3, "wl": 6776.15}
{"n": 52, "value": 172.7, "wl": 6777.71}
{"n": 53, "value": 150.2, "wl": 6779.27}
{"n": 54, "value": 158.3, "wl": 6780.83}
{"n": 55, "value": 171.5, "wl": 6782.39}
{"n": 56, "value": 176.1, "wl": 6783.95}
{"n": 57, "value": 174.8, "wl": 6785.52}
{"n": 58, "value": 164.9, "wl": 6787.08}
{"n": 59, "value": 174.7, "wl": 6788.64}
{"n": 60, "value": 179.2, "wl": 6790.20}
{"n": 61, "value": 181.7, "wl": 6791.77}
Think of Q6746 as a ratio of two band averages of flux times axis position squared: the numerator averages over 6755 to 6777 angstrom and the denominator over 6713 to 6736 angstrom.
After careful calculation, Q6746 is 1.04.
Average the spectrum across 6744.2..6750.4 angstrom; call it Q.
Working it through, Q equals 179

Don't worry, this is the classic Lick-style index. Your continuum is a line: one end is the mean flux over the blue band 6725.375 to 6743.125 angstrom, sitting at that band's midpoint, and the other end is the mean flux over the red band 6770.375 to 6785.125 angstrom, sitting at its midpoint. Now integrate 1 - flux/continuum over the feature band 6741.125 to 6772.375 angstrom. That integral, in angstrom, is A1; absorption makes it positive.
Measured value -1.5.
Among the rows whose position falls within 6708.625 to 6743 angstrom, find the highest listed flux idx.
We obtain 183.7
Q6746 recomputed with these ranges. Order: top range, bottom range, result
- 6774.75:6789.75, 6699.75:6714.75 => 1.10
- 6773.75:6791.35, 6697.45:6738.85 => 1.06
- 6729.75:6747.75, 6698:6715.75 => 1.10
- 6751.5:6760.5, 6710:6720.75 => 1.09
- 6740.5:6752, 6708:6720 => 1.12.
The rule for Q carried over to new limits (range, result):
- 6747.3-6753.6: 183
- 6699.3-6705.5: 149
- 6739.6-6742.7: 175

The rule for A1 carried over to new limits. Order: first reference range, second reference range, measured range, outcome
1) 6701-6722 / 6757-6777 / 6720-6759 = -1.9 angstrom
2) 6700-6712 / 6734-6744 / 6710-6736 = -0.4 angstrom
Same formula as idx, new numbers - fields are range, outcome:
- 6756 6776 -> 180.4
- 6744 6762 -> 190.2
